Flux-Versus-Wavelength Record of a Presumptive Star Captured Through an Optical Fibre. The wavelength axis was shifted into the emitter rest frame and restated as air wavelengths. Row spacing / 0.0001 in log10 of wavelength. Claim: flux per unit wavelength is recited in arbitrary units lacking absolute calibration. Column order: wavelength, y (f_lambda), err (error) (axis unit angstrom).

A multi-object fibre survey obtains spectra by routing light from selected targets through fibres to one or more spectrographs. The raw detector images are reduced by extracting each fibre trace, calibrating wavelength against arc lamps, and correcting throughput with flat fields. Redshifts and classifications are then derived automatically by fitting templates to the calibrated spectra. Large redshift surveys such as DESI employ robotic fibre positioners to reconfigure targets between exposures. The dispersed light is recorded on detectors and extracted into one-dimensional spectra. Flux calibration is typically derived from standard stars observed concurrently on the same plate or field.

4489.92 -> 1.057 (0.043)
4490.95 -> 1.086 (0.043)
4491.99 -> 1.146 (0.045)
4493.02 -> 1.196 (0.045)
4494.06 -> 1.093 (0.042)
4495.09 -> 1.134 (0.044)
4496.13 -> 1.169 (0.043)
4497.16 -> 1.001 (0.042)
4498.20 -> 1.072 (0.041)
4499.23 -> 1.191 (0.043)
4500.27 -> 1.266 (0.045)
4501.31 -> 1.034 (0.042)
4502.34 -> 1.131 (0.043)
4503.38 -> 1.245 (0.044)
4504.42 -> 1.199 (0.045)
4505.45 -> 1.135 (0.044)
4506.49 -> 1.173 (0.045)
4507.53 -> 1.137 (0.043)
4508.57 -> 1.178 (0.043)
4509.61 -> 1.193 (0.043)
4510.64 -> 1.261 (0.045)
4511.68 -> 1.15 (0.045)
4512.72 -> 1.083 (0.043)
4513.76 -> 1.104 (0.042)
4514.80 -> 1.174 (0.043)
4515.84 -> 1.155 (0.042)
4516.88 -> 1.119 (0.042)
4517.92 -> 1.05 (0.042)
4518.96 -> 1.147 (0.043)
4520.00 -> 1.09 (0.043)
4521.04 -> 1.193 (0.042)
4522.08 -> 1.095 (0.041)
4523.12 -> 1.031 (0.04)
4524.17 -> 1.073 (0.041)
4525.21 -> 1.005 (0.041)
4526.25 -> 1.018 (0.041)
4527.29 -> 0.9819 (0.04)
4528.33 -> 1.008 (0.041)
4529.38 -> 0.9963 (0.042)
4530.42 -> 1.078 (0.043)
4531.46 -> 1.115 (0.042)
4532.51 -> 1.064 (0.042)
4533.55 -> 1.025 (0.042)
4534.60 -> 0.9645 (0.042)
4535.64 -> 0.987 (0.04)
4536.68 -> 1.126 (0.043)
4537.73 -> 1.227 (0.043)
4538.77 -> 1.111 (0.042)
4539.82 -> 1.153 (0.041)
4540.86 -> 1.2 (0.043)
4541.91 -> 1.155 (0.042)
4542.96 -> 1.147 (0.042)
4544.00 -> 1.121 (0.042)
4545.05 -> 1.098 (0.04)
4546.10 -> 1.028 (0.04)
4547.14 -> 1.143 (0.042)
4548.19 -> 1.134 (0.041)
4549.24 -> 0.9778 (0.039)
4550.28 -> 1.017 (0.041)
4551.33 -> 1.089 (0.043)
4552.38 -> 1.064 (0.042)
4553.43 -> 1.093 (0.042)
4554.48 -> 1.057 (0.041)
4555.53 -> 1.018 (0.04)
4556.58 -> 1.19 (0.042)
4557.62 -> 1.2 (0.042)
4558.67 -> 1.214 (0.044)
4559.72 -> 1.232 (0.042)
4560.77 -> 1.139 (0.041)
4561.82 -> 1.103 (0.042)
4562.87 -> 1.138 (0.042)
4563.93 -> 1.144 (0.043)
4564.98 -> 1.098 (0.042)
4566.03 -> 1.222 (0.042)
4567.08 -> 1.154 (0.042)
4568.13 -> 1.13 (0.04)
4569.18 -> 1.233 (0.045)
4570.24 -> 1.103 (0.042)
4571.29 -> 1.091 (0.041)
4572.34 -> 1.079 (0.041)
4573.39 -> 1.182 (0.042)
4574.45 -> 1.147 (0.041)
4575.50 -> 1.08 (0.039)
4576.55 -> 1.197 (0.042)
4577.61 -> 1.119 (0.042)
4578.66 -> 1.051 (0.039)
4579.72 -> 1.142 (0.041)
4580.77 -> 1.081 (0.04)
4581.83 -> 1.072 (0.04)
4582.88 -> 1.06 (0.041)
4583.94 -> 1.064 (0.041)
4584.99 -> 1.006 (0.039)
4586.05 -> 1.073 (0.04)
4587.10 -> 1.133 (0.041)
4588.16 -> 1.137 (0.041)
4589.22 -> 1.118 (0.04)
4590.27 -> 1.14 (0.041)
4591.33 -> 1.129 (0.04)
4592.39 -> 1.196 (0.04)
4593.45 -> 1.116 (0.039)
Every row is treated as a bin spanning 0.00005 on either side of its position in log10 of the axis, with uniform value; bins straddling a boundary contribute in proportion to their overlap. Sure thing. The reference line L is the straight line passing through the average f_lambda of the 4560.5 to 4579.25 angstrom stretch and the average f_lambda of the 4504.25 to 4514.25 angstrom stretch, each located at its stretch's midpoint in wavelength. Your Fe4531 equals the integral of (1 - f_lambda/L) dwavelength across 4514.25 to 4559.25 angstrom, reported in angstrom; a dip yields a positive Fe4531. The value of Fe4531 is 2.22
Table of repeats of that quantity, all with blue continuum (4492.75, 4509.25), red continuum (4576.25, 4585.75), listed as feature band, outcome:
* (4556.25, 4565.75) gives -0.54 angstrom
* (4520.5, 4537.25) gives 1.14 angstrom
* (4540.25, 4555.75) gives 0.26 angstrom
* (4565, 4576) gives -0.48 angstrom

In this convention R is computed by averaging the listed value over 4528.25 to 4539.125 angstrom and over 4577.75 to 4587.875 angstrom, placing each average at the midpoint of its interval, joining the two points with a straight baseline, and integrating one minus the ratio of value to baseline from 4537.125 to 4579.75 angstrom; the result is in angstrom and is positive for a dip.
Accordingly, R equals -2.2 angstrom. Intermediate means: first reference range 1.07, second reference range 1.08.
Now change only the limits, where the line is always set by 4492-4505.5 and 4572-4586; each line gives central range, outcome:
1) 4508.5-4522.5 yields -0.1 angstrom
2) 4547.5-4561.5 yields 0.0 angstrom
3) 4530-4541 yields 0.3 angstrom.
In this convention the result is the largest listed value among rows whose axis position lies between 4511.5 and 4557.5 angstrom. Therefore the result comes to 1.227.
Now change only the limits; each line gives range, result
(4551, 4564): 1.232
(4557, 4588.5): 1.233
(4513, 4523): 1.193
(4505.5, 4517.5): 1.261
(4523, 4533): 1.115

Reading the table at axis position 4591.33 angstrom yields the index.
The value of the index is 1.129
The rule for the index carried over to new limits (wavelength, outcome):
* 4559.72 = 1.232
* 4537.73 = 1.227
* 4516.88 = 1.119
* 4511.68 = 1.15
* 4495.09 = 1.134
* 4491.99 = 1.146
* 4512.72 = 1.083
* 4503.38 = 1.245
